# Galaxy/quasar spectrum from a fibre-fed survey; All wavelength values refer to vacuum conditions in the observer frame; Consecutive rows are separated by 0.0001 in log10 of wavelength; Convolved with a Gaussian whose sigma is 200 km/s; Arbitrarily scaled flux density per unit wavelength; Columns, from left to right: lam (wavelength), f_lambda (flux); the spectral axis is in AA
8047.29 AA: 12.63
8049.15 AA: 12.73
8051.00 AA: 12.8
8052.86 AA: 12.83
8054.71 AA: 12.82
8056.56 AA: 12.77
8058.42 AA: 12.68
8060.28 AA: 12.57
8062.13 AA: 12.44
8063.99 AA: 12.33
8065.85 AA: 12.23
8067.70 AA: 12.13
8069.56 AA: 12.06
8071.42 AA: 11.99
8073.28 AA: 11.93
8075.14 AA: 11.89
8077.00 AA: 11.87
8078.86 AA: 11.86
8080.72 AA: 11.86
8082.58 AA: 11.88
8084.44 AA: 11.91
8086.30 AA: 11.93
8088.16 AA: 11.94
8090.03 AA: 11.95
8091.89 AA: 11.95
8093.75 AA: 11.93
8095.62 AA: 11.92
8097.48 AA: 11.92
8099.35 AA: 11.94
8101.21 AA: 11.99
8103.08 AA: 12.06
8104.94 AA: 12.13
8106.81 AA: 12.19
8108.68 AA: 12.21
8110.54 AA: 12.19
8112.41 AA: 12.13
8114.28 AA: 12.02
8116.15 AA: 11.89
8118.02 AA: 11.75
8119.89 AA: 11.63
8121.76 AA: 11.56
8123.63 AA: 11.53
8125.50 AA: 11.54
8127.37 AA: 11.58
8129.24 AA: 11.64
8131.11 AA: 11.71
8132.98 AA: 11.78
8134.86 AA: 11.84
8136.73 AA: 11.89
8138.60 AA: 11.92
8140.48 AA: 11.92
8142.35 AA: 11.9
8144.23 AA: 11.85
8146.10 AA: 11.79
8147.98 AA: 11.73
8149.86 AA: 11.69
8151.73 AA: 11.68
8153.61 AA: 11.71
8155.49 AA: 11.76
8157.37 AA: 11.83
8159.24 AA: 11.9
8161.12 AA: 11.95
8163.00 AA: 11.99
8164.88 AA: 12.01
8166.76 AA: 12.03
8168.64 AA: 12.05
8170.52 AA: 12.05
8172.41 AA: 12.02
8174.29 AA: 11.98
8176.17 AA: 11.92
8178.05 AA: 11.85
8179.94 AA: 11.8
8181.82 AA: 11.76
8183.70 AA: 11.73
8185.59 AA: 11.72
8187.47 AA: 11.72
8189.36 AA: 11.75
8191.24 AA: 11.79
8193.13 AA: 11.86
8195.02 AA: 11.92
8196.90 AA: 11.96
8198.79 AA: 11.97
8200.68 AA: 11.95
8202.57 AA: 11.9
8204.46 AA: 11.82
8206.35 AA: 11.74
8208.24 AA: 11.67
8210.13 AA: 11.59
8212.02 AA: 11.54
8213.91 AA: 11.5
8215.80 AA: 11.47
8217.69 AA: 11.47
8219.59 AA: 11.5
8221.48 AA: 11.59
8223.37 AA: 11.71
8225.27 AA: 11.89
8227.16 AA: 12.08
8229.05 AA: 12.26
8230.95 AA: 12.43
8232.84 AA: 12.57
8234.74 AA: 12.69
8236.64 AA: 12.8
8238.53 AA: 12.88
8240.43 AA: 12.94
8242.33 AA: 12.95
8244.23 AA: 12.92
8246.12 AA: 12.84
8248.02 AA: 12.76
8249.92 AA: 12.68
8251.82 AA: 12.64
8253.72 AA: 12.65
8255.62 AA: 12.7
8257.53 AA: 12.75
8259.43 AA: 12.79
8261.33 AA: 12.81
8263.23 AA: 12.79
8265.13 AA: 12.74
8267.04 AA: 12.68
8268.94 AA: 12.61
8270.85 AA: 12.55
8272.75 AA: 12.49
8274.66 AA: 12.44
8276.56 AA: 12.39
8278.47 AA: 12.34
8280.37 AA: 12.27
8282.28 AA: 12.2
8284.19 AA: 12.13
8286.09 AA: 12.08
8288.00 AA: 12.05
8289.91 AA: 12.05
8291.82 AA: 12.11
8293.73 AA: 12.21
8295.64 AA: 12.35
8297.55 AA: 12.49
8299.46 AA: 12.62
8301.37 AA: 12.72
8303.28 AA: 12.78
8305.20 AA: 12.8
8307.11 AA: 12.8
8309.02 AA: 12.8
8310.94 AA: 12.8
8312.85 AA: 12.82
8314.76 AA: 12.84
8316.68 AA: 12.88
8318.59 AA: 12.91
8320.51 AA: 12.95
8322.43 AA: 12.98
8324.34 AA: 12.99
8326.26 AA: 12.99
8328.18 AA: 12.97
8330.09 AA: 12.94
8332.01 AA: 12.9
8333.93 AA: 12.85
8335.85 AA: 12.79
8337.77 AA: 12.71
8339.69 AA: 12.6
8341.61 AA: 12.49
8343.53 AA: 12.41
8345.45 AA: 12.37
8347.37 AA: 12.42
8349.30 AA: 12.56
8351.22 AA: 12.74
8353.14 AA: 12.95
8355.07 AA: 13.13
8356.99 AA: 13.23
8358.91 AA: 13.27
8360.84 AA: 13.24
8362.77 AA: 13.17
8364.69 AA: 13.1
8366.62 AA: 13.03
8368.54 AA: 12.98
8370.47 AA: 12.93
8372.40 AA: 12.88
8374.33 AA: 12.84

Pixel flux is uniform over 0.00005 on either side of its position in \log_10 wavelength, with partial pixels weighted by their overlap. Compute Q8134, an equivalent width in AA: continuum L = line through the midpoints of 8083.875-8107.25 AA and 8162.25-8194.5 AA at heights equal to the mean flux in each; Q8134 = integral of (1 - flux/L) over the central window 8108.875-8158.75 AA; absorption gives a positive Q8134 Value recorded 0.6 AA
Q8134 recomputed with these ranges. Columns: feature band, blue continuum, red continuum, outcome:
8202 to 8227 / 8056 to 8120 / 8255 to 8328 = 1.5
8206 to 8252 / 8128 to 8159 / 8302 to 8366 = 0.3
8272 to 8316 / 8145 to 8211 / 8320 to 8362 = 0.3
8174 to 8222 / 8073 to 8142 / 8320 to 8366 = 2.0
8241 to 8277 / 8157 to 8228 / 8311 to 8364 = -1.2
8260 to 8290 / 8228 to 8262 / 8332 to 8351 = 0.6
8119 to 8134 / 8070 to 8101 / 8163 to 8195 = 0.4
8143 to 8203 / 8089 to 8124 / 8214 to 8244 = 1.1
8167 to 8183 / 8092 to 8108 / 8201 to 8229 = -0.2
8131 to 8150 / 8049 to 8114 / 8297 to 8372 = 0.8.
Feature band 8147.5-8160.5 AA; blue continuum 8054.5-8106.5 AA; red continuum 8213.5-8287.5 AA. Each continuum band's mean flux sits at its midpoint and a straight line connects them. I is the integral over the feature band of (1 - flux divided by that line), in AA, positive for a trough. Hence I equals 0.5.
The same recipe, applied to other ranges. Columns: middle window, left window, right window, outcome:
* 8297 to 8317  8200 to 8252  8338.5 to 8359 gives -0.4 AA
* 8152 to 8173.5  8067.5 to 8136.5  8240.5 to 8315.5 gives 0.4 AA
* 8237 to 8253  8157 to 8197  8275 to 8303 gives -0.9 AA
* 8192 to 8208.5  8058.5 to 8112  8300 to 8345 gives 0.7 AA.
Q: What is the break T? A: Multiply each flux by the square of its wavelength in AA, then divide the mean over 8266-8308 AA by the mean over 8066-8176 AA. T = 1.09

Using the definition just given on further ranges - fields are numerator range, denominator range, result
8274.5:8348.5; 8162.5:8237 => 1.09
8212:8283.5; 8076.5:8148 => 1.08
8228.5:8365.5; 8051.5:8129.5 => 1.11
